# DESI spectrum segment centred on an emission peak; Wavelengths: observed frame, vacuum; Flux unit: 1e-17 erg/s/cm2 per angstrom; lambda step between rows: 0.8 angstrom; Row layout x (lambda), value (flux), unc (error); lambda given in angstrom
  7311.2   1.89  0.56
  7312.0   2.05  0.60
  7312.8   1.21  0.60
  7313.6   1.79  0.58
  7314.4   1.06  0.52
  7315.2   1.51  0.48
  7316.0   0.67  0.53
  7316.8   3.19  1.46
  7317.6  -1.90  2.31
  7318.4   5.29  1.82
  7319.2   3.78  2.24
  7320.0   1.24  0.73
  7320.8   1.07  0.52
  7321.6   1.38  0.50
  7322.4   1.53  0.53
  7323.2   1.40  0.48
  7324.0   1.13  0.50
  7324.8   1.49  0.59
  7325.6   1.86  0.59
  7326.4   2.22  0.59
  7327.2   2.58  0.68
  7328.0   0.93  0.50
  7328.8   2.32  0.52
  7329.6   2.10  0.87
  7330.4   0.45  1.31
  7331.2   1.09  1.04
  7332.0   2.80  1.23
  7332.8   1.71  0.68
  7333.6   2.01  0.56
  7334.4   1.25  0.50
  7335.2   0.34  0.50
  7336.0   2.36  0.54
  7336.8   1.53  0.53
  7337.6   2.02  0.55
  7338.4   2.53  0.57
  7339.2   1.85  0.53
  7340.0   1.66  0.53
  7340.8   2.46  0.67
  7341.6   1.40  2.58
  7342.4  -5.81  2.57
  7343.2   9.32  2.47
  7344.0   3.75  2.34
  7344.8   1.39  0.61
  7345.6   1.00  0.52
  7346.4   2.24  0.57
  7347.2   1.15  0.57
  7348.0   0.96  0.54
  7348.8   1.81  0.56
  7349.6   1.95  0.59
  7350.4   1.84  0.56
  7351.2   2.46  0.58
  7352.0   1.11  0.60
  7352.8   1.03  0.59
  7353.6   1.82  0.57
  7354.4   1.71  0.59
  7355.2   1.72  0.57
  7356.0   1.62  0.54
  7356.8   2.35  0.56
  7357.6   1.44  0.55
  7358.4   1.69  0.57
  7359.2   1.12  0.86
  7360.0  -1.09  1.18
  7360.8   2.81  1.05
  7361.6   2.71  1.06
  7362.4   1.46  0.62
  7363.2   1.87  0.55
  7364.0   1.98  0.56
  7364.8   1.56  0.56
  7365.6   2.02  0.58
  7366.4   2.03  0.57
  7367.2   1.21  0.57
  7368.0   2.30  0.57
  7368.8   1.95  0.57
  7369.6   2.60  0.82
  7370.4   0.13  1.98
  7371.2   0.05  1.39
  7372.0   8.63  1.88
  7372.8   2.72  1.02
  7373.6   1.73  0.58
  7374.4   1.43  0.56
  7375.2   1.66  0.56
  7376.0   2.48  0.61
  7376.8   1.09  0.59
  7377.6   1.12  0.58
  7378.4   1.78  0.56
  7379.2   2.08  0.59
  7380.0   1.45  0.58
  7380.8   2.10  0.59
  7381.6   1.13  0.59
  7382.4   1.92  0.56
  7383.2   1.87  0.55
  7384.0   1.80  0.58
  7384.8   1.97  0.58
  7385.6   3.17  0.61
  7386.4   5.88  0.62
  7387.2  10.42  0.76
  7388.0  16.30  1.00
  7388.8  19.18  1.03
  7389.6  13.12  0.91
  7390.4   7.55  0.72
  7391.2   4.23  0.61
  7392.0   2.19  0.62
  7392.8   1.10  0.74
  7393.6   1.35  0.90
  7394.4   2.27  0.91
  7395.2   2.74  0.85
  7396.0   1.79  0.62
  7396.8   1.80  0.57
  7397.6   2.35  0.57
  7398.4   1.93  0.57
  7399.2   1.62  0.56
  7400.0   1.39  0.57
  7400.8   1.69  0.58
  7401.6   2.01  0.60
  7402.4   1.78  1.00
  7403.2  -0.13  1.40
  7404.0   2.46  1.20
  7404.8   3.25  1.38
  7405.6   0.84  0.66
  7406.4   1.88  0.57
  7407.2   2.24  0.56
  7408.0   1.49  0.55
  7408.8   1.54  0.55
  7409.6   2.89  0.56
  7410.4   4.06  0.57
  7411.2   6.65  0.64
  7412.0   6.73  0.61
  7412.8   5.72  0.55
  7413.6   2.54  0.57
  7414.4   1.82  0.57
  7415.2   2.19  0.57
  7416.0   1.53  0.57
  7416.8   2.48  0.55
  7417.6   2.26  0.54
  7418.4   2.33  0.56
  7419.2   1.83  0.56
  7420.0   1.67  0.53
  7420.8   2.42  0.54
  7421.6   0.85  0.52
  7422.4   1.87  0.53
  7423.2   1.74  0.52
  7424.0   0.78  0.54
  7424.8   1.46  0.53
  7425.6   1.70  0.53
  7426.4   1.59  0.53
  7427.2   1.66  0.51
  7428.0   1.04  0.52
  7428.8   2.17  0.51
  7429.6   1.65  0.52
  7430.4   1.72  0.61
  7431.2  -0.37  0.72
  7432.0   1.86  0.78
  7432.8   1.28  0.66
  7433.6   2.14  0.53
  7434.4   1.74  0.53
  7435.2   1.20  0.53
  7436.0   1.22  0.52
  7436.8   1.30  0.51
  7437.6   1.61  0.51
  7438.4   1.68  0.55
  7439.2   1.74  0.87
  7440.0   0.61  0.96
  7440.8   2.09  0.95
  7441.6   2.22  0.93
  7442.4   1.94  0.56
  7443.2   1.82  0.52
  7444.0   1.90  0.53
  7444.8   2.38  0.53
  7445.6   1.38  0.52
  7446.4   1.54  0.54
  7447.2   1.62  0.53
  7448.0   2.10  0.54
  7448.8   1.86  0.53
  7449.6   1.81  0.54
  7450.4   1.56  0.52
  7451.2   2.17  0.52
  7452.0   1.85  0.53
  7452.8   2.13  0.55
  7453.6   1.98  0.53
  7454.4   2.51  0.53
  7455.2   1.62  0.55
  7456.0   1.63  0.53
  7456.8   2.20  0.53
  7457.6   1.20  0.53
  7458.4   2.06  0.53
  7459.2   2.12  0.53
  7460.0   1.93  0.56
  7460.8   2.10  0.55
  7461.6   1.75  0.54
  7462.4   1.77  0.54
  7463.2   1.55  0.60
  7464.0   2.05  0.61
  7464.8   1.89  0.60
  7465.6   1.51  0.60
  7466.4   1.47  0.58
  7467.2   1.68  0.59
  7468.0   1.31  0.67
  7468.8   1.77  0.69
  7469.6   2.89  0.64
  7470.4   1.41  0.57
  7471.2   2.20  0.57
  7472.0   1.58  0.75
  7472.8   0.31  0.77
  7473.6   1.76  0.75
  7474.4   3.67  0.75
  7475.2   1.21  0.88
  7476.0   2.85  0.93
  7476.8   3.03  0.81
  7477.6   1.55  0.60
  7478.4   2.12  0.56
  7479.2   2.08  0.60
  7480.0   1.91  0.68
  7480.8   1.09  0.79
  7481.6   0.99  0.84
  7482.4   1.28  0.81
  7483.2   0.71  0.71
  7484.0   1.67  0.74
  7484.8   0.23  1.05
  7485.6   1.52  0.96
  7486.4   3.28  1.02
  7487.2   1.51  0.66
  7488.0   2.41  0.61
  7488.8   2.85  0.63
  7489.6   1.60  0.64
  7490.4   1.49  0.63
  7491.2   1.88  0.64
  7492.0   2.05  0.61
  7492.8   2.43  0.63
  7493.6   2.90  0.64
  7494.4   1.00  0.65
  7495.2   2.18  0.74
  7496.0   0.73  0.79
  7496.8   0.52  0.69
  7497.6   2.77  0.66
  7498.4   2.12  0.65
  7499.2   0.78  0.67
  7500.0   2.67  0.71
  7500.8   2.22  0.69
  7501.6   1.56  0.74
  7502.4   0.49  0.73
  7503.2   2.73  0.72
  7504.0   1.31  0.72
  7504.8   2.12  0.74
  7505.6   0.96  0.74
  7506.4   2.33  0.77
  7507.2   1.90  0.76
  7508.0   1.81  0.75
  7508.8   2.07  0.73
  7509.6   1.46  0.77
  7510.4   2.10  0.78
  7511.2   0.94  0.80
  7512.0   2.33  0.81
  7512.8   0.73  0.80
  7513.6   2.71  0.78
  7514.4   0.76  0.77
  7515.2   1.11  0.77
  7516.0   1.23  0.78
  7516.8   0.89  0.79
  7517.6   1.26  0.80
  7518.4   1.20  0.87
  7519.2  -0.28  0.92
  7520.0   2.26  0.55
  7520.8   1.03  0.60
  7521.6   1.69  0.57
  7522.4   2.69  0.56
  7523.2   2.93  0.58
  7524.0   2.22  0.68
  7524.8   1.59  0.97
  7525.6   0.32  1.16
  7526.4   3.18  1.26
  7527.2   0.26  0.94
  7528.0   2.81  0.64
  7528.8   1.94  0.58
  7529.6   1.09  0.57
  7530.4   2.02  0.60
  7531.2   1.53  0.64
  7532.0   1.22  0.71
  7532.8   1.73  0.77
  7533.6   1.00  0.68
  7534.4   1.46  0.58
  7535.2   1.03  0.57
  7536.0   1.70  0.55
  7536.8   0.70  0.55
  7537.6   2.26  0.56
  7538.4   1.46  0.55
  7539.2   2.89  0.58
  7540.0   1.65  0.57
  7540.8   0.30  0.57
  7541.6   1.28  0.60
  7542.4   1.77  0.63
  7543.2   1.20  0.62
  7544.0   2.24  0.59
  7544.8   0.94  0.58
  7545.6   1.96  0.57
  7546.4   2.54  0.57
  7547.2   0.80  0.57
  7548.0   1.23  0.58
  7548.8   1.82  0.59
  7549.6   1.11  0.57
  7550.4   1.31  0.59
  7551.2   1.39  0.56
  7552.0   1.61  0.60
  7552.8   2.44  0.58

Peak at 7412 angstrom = [N II]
